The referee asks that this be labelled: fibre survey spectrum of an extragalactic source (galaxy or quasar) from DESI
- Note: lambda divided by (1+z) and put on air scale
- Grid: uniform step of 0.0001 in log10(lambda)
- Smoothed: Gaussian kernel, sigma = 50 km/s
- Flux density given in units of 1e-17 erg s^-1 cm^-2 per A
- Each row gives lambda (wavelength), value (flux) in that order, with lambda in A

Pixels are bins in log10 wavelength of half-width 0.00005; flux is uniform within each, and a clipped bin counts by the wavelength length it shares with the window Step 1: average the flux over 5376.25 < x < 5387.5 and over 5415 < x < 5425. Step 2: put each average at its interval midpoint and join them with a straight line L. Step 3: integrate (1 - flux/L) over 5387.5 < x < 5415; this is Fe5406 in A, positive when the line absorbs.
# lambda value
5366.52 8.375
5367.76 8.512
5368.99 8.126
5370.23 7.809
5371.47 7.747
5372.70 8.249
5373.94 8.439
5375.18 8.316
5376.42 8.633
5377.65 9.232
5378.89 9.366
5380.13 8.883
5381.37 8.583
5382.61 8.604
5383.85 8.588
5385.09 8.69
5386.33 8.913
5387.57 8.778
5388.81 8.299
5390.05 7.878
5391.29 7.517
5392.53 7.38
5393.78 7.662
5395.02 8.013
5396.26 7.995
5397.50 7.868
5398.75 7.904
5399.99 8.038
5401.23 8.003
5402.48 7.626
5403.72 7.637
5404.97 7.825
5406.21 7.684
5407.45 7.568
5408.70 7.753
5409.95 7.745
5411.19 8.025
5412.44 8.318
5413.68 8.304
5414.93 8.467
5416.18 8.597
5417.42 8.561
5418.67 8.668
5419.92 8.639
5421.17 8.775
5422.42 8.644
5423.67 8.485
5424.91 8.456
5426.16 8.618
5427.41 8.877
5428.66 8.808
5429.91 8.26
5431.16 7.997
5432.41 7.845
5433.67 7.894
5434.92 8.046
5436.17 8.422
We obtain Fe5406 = 2.6 A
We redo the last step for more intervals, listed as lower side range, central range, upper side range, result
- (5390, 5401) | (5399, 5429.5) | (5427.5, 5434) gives -0.8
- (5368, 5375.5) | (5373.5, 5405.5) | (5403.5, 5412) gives -1.2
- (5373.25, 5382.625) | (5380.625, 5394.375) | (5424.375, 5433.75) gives 0.7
